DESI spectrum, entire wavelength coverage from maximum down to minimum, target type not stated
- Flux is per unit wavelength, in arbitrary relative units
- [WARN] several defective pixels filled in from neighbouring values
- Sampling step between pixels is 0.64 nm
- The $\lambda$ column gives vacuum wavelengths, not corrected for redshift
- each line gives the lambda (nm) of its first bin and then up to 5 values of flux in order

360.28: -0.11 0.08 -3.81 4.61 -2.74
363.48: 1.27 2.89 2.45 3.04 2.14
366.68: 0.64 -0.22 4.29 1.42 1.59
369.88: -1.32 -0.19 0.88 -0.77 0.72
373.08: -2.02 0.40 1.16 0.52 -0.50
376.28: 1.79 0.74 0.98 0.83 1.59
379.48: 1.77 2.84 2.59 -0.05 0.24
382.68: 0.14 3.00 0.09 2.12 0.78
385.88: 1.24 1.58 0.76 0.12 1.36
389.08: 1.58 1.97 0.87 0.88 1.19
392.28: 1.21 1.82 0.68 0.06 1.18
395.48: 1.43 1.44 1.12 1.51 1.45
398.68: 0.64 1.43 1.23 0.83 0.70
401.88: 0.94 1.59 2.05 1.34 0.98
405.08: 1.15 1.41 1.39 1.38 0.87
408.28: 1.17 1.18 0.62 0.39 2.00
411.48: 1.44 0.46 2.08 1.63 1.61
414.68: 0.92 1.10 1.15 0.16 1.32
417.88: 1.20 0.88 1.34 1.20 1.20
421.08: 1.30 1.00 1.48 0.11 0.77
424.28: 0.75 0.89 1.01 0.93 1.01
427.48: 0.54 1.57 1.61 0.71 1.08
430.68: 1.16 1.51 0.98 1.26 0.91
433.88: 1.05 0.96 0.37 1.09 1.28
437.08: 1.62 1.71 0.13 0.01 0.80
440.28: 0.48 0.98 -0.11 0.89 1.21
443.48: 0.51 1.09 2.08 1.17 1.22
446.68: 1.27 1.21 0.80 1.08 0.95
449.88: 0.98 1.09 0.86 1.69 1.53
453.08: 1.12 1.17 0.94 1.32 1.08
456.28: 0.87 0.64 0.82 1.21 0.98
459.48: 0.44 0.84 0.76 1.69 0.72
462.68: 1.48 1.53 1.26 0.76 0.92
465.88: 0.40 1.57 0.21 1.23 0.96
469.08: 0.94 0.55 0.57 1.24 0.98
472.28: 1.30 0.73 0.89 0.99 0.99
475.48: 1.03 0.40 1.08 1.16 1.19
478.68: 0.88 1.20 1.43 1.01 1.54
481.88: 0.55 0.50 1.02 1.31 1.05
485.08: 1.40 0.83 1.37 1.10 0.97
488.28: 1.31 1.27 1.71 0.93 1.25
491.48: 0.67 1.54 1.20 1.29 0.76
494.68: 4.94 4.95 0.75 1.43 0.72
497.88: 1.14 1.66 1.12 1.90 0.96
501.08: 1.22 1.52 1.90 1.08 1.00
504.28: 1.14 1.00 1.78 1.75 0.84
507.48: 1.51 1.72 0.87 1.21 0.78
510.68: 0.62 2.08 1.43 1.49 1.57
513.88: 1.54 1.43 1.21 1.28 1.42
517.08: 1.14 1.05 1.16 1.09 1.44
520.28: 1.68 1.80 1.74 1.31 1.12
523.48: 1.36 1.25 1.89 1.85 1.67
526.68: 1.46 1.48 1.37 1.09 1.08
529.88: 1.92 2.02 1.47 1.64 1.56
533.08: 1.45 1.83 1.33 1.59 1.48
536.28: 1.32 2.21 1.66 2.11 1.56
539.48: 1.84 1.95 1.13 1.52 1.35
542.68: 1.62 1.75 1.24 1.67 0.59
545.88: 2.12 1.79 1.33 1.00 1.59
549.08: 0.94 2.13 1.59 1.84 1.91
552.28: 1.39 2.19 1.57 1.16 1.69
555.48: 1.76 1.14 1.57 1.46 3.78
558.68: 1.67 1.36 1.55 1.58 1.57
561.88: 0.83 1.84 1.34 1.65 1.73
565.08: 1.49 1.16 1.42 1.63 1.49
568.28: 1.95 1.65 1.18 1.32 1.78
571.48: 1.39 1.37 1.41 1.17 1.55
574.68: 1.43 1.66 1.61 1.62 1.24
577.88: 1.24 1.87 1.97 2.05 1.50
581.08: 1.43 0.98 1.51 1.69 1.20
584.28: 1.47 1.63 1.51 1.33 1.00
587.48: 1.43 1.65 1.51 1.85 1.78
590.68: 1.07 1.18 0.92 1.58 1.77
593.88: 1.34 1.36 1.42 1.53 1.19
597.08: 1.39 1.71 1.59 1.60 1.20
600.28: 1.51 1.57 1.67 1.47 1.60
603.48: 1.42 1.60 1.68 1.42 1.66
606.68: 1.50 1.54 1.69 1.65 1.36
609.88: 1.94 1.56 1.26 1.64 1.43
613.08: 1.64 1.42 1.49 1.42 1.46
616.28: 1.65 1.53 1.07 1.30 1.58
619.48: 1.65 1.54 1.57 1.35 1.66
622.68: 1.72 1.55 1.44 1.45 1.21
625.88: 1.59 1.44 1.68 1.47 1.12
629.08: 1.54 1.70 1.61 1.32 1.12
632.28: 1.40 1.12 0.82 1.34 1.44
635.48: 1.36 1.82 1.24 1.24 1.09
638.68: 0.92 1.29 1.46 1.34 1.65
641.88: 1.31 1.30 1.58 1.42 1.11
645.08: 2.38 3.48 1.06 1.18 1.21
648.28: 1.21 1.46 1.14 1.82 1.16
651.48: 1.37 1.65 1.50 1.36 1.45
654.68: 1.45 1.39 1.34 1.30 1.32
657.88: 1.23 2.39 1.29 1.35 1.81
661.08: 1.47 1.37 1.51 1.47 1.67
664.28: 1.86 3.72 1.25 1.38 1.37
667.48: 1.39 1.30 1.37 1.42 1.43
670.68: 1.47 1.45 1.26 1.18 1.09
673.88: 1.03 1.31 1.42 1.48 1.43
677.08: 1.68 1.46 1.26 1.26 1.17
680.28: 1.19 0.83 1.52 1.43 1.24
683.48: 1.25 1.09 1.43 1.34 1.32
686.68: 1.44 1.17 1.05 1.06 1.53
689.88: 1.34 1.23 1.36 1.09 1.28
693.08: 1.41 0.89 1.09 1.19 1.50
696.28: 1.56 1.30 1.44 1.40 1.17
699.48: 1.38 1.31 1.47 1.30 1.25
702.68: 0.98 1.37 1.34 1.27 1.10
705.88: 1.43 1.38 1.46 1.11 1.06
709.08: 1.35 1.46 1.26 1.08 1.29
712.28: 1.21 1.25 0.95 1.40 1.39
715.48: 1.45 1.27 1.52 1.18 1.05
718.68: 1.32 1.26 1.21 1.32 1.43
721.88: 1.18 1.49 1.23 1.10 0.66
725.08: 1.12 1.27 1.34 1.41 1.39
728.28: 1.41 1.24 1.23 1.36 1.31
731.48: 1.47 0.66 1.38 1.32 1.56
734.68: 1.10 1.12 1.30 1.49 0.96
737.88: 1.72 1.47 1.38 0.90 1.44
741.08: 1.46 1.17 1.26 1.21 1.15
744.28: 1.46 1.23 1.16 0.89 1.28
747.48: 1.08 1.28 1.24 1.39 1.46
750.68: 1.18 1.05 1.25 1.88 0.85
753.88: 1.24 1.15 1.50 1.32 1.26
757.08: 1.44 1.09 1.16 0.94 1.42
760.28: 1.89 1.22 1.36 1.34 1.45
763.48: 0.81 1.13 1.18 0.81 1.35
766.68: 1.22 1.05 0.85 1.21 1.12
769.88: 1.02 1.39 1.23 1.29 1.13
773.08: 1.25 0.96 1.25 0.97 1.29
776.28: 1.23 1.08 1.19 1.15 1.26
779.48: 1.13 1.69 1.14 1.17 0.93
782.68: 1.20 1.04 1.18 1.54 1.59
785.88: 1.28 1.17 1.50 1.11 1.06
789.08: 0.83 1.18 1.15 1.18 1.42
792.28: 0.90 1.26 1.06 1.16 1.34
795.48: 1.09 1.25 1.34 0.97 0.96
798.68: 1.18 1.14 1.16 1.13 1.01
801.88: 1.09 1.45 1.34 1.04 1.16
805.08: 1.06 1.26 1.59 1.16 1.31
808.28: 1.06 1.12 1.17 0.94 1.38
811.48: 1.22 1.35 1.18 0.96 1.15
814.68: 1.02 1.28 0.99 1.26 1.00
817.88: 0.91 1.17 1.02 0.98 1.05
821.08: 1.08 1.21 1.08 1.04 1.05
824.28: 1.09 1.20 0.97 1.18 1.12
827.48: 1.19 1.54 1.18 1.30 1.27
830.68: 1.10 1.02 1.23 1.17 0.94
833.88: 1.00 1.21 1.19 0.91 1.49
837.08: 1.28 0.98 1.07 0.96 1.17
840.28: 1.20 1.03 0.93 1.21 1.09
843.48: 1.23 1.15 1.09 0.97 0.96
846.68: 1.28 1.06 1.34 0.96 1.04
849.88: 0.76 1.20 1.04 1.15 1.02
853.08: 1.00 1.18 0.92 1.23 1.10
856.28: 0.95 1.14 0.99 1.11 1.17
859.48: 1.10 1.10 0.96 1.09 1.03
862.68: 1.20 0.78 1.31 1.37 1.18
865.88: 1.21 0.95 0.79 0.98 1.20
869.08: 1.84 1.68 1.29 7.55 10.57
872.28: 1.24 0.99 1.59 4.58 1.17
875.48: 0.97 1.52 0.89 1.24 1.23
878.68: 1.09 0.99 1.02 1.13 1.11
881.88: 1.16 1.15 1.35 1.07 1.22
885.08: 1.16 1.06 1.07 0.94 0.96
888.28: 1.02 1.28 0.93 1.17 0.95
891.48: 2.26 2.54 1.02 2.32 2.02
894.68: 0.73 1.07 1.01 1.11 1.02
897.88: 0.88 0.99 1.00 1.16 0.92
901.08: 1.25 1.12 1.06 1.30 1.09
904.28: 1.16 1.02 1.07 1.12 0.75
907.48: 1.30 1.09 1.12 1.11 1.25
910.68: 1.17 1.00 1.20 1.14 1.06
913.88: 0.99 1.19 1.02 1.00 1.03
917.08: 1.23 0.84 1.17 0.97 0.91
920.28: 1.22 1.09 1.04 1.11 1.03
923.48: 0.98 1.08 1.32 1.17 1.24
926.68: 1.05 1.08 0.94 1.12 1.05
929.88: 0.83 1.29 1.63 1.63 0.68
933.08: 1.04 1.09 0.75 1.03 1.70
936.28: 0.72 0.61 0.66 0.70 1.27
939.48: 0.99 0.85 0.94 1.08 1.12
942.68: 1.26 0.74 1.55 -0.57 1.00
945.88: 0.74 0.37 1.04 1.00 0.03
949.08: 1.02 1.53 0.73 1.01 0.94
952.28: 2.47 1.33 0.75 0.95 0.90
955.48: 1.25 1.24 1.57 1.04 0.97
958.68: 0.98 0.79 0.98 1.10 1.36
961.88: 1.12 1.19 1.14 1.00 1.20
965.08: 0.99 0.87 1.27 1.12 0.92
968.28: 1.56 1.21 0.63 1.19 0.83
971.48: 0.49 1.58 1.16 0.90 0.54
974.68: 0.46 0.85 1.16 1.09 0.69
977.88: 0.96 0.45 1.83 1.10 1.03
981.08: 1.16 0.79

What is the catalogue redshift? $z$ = 0.33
